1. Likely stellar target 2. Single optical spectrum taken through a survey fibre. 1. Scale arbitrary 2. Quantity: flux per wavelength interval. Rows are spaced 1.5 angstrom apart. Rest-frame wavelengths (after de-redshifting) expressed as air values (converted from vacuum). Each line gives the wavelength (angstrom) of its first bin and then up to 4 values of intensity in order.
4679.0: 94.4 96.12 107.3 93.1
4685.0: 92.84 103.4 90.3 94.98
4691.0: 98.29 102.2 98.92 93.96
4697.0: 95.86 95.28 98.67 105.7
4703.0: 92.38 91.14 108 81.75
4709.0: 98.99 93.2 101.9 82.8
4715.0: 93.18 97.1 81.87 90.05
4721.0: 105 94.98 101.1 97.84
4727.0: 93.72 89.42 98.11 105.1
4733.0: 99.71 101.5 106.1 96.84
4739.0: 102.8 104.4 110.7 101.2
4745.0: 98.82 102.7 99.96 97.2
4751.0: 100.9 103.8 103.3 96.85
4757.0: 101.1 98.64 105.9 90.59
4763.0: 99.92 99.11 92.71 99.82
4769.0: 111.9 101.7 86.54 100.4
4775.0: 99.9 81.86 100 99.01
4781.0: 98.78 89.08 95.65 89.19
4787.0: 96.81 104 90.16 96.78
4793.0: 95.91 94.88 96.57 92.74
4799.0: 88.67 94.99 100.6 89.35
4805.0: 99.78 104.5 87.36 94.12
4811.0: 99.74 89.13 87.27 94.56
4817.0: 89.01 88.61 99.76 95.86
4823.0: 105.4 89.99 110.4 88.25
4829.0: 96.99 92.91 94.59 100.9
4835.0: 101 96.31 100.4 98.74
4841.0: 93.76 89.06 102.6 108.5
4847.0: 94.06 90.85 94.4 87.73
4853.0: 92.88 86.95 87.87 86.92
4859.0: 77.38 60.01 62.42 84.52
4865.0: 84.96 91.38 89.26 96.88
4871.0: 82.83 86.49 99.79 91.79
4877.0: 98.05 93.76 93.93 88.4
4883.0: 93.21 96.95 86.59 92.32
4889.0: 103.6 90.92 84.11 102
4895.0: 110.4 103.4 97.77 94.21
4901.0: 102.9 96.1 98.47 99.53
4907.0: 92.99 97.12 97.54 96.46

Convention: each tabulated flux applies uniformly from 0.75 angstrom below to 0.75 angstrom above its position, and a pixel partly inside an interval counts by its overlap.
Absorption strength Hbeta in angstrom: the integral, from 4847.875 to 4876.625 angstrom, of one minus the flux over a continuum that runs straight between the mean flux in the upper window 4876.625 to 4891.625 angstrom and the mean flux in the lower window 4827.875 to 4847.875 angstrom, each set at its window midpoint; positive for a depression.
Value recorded 2.75 angstrom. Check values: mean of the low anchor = 97.5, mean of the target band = 86.2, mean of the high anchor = 93.4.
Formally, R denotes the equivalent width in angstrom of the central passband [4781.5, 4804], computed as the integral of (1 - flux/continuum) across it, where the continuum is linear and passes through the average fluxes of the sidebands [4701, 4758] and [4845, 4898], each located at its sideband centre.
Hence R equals 0.1 angstrom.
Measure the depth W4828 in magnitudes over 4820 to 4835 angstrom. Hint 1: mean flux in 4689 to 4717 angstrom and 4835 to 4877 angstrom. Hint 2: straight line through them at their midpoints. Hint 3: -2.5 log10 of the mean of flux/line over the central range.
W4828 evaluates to -0.07 mag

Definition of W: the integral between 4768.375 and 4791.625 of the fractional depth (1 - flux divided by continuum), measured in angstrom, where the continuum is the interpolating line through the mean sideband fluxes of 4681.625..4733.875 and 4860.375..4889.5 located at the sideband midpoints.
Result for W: -0.76 angstrom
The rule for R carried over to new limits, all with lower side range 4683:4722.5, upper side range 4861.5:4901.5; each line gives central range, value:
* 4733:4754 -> -1.59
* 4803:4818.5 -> 0.09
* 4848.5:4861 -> 1.08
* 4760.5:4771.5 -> -0.55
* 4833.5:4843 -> -0.37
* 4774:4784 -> -0.07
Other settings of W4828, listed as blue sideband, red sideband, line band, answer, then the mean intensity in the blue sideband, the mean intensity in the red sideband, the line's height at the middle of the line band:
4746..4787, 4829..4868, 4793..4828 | -0.01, 98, 90.5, 94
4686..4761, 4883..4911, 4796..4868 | 0.06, 98.1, 96.9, 97.4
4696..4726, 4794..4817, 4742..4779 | -0.05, 95.3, 94.1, 94.7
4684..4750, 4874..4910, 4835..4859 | 0.03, 97.5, 96.1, 96.5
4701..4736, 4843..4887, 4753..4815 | -0.04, 96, 89.4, 93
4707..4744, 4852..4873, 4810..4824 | -0.07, 97.3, 83.6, 88.2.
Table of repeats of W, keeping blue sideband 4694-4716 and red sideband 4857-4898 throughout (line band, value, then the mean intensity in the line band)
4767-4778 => -0.5 angstrom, 97.6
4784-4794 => -0.3 angstrom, 95.5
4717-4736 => -0.4 angstrom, 96.9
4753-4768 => -0.8 angstrom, 98.9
